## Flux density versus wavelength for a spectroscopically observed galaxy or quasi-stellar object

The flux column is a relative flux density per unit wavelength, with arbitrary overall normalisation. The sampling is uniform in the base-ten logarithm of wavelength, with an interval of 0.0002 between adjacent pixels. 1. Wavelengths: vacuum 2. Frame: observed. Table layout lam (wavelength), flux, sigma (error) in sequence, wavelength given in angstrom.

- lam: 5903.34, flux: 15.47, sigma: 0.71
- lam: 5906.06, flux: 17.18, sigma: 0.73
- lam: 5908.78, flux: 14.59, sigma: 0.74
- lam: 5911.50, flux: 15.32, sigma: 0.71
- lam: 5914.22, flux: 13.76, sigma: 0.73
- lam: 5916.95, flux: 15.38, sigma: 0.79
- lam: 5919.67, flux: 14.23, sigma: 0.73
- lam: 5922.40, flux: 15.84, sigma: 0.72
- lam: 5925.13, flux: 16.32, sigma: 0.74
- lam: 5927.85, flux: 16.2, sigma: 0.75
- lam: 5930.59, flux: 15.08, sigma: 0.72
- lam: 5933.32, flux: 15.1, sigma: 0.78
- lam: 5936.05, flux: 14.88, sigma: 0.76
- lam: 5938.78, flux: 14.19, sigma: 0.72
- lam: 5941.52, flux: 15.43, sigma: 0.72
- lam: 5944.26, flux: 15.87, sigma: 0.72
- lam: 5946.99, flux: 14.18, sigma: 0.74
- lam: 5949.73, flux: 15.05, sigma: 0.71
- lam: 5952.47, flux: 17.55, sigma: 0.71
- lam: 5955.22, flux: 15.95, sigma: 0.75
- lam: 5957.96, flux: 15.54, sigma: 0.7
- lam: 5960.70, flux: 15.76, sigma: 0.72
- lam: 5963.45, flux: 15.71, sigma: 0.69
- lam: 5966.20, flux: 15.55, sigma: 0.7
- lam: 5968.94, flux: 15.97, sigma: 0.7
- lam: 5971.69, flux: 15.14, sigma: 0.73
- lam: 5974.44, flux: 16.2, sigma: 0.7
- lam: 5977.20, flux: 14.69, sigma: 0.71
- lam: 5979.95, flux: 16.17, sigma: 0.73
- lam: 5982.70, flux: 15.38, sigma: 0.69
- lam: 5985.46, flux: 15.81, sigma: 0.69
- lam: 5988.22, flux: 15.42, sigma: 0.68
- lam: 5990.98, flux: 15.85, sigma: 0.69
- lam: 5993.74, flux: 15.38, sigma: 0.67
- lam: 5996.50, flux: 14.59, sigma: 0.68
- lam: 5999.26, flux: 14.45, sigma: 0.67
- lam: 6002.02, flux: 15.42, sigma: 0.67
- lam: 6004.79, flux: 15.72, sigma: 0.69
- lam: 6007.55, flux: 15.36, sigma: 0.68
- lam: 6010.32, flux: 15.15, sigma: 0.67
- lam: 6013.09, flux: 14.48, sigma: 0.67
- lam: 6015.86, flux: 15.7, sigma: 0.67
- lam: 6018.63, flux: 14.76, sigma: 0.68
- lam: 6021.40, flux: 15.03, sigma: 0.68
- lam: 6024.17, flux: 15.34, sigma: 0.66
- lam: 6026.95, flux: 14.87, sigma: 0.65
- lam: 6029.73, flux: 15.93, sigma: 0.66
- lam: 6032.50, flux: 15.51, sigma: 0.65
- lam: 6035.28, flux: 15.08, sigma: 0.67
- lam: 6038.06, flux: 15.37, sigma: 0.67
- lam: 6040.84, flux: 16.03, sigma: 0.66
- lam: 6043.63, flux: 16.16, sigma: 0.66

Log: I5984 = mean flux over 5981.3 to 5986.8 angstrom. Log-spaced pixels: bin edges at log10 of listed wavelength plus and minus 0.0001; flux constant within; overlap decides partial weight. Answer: 15.6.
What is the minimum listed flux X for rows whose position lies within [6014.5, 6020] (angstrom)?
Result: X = 14.76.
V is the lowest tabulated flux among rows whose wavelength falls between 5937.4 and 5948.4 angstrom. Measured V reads 14.18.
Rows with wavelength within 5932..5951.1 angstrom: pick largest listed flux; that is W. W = 15.87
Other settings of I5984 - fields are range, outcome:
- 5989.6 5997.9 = 15.3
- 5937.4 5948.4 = 14.9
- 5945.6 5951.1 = 14.6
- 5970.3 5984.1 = 15.5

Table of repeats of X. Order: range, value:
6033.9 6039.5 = 15.08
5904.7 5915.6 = 13.76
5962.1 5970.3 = 15.55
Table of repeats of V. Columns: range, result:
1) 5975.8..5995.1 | 14.69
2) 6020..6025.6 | 15.03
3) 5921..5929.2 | 15.84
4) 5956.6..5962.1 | 15.54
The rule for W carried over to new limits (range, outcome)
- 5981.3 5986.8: 15.81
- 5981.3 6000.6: 15.85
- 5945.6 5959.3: 17.55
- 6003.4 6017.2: 15.72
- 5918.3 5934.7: 16.32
